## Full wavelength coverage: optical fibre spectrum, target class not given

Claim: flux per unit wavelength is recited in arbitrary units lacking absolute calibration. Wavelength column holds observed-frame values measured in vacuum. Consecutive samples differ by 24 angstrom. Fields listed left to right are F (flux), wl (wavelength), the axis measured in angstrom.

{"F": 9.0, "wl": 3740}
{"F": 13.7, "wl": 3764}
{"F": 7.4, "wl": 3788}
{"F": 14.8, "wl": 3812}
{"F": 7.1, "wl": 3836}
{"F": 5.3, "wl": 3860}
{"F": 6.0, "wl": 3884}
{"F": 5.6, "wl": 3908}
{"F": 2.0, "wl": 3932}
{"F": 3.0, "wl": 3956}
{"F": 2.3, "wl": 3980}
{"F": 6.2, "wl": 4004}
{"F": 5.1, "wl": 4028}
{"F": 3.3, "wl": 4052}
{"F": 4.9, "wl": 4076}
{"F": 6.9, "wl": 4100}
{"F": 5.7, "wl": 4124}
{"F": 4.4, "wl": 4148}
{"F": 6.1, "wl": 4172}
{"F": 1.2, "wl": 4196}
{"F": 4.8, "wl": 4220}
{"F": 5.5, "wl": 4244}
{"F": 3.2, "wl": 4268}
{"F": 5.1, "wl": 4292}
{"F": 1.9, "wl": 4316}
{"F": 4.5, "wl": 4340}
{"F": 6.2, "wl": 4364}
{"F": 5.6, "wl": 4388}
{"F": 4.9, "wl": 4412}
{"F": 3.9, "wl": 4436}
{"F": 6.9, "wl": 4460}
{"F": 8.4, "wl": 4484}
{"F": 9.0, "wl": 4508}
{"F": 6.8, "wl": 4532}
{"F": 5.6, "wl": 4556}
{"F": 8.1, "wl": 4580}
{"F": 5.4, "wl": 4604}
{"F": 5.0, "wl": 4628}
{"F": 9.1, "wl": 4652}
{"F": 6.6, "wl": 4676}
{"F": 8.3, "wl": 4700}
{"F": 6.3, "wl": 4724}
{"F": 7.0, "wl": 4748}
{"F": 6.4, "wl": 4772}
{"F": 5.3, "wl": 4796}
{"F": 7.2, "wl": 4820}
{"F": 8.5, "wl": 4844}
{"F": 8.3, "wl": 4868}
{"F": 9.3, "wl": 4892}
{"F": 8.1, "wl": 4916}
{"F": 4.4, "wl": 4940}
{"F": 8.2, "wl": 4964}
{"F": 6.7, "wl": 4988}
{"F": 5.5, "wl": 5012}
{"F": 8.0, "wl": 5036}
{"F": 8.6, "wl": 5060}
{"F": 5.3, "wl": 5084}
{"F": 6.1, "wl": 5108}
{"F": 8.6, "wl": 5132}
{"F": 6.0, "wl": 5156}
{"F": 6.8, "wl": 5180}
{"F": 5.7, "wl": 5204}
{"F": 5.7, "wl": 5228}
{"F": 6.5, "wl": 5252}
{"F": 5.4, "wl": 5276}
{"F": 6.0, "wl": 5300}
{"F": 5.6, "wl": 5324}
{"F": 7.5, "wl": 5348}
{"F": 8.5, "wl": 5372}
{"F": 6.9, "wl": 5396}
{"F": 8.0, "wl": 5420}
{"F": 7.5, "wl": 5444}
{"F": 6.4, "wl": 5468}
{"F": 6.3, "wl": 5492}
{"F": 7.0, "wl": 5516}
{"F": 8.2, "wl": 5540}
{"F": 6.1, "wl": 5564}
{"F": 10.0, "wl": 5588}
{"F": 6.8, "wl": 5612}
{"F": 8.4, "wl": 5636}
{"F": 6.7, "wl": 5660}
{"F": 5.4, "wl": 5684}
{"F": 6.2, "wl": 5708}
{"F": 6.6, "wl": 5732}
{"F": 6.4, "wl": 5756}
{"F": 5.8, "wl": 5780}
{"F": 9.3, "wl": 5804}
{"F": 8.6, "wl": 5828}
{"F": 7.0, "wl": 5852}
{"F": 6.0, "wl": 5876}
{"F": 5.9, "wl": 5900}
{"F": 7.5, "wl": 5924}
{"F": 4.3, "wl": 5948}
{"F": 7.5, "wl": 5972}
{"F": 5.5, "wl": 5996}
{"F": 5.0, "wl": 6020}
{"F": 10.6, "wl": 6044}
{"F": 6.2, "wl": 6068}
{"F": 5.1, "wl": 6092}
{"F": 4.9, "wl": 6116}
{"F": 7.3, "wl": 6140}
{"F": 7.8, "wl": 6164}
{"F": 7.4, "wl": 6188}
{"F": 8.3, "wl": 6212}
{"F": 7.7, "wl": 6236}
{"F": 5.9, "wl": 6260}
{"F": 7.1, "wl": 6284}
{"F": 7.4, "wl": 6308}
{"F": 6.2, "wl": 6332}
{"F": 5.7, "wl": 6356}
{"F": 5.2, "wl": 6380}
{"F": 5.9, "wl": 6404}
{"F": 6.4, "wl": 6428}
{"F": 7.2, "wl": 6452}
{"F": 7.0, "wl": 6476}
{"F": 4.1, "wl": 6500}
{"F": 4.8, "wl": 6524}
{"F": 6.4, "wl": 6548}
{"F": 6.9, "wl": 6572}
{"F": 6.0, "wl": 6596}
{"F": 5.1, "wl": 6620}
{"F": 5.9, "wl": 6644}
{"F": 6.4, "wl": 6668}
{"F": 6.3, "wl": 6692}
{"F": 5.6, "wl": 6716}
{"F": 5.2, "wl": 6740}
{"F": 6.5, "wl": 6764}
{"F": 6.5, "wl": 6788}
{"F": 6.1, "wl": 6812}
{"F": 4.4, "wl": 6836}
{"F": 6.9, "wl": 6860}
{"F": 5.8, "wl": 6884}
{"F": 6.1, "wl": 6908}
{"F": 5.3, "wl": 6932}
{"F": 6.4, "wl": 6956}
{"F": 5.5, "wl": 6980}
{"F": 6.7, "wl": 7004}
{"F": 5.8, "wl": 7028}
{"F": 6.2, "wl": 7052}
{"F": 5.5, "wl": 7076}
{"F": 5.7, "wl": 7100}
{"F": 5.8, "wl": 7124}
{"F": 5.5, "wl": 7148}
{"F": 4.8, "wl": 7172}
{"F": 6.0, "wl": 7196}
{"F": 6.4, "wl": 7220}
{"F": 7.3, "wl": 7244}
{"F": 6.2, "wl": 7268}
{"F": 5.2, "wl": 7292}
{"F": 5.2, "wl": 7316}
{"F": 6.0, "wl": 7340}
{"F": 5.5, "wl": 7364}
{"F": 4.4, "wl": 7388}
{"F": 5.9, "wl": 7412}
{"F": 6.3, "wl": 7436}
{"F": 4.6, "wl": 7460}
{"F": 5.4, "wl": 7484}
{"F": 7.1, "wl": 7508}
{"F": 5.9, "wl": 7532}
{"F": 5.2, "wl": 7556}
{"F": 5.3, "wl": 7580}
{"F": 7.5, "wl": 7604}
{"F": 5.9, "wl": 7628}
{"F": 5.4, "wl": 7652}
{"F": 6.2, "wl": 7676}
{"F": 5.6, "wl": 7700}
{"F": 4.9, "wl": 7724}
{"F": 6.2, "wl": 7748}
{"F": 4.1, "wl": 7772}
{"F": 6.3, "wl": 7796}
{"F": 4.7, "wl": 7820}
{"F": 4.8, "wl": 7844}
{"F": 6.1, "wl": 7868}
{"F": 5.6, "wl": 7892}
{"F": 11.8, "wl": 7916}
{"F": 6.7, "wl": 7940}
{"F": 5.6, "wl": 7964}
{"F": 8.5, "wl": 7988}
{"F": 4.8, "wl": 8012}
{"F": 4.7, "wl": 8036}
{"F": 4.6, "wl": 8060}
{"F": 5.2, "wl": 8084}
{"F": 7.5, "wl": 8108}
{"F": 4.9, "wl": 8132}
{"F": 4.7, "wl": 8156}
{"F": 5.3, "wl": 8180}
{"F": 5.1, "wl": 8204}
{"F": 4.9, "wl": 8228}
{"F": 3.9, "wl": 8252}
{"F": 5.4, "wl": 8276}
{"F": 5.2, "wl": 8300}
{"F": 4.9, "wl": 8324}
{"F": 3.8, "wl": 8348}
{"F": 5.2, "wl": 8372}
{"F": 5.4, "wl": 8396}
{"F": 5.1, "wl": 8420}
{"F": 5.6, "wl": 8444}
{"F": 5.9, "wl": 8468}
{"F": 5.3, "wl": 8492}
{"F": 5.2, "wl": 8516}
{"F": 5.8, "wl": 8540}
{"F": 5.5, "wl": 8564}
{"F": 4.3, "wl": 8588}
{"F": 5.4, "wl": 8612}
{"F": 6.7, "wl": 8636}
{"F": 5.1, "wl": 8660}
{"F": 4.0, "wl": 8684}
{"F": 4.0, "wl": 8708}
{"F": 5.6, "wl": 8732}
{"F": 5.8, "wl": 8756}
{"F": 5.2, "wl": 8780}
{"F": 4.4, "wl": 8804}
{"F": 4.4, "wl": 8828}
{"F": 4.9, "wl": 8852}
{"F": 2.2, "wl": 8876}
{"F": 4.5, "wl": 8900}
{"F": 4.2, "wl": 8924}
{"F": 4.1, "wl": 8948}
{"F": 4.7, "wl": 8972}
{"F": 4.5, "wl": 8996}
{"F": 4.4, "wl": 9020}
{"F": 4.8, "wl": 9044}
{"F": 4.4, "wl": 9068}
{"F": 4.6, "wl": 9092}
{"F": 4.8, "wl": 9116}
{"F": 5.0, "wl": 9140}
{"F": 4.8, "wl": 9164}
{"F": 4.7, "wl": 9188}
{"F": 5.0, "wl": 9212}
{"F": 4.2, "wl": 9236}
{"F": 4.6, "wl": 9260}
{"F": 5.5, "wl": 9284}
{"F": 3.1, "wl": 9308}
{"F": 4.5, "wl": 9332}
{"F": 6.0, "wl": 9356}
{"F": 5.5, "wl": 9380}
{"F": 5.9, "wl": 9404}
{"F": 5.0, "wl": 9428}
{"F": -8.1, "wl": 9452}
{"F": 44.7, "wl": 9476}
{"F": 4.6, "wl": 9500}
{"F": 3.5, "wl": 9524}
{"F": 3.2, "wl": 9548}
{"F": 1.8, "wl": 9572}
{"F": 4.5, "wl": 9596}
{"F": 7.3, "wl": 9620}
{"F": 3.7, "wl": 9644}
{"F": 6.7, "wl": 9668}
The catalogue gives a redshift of 0.21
